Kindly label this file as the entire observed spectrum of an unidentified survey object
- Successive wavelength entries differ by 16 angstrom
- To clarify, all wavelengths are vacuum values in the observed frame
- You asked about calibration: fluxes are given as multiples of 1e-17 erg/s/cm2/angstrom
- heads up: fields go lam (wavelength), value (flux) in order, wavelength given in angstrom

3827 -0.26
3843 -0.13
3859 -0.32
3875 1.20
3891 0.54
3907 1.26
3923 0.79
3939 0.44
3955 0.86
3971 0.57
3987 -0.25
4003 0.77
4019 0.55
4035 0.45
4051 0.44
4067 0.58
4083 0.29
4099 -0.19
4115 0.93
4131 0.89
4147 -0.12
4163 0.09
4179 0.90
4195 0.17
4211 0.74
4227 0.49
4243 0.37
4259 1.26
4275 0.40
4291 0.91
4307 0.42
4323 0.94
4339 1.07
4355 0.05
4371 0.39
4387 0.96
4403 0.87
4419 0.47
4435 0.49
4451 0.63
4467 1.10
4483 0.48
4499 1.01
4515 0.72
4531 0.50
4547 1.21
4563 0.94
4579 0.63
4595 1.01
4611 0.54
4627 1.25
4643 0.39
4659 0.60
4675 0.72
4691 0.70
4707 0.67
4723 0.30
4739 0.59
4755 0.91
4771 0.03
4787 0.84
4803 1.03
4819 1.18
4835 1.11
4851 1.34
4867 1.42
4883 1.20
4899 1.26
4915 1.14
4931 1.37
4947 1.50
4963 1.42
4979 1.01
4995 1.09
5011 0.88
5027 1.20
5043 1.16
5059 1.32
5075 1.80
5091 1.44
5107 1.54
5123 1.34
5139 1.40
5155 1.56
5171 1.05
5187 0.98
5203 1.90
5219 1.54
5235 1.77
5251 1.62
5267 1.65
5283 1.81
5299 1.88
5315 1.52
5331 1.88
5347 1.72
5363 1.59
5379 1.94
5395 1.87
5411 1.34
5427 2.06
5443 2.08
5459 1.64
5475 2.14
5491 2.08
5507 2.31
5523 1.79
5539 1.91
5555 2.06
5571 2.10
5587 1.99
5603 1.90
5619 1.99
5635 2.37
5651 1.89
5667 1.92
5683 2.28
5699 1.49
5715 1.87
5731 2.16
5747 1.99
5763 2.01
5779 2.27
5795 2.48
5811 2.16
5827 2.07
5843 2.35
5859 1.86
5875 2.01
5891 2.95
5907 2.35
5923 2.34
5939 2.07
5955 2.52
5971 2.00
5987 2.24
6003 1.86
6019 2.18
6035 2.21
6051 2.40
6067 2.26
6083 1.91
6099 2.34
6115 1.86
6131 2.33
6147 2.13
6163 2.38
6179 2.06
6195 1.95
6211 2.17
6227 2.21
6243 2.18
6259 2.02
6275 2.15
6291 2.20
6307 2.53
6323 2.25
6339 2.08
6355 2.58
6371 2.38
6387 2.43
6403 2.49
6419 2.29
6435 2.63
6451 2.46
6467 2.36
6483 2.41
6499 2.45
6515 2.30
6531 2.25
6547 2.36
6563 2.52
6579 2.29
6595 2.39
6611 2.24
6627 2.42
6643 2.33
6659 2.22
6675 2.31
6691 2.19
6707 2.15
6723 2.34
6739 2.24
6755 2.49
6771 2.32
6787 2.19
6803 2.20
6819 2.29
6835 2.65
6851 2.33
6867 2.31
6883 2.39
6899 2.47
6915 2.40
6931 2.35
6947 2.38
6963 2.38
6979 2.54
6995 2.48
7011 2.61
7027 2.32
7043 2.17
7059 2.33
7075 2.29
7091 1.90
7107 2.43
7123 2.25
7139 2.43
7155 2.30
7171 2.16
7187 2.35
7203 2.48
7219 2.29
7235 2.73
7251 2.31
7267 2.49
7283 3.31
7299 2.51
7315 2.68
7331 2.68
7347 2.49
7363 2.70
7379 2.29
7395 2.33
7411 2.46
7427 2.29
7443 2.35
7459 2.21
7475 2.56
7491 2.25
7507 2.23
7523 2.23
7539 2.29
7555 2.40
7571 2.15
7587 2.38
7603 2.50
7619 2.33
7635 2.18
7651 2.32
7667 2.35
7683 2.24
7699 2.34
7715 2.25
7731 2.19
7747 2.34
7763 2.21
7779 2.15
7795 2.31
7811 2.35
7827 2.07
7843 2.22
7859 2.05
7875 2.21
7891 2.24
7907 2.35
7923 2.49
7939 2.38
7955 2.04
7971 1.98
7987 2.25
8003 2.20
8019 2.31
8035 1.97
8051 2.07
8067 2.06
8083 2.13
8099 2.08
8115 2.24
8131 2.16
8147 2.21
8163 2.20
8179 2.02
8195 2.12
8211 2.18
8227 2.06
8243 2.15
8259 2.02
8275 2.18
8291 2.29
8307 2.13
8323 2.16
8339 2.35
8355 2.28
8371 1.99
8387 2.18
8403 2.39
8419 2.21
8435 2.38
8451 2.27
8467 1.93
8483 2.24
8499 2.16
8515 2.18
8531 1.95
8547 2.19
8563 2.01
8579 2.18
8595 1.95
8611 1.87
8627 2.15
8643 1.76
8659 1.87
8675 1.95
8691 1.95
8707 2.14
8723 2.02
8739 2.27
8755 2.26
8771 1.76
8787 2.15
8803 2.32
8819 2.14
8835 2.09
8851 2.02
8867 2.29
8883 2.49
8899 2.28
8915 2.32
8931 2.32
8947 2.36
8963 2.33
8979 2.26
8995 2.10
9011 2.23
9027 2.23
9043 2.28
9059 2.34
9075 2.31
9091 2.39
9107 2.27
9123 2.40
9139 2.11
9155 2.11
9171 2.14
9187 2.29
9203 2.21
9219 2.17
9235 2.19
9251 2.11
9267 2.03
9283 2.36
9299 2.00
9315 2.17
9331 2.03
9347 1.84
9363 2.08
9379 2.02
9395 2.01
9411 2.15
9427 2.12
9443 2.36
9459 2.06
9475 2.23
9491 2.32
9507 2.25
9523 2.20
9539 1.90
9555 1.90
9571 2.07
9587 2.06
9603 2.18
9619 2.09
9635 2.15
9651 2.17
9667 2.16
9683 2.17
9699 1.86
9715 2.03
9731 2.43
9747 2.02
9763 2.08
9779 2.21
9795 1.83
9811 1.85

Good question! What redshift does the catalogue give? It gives 0.20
